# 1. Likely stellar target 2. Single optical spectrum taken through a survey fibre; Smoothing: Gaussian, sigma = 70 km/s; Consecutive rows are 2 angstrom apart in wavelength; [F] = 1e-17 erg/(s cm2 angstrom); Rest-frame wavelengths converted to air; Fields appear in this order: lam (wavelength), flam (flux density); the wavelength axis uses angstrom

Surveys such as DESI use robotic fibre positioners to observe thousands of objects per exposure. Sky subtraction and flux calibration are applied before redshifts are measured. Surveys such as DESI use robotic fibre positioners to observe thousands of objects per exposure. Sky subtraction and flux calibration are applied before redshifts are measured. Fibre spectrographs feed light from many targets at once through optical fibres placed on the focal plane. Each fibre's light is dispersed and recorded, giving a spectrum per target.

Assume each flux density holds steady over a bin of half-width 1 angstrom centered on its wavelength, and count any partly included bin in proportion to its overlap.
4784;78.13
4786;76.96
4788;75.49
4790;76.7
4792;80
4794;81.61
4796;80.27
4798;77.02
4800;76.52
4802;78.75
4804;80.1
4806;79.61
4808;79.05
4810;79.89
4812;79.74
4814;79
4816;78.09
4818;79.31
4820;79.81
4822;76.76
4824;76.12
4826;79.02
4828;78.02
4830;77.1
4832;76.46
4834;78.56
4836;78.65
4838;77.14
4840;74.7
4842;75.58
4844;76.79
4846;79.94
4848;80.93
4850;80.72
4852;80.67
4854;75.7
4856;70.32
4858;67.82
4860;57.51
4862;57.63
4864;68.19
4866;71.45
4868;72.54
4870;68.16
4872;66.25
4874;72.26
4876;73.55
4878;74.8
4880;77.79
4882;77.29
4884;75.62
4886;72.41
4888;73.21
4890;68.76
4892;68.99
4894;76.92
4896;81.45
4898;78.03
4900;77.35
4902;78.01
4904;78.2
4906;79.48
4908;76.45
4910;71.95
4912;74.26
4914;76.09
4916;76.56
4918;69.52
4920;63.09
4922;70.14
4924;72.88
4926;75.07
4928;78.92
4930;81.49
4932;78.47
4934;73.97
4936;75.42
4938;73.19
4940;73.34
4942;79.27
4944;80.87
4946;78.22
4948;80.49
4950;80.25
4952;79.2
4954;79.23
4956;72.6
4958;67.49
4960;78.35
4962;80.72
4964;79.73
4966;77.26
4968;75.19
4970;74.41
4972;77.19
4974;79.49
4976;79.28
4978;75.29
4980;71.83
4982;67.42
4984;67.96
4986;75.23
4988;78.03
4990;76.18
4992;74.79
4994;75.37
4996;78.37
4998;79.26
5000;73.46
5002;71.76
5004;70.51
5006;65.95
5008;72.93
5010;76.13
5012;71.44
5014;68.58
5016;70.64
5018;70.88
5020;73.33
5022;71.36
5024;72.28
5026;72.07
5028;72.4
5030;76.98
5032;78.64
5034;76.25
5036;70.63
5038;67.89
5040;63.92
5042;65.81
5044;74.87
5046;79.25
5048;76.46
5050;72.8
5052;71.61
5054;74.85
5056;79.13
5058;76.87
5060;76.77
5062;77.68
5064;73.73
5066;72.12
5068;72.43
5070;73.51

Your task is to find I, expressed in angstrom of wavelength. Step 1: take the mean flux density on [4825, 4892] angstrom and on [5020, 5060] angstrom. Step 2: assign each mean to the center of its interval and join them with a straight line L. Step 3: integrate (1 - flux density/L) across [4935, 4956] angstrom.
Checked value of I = -1.2 angstrom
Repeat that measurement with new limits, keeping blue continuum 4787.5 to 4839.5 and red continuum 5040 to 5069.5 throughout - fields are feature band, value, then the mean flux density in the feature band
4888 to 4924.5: 1.17 angstrom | 74.3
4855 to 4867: 1.87 angstrom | 65.5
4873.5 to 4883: 0.24 angstrom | 75.3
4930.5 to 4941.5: 0.13 angstrom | 75.4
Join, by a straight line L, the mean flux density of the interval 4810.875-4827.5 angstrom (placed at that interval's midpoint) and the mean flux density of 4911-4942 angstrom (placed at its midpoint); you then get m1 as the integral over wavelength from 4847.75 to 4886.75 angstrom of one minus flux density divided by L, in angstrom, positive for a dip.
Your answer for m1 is 2.4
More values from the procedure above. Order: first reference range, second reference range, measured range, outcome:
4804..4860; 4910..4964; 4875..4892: 0.6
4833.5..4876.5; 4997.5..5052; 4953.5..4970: -0.8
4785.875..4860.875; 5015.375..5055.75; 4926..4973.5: -1.6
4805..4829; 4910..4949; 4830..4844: 0.2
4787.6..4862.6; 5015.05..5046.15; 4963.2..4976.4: -0.7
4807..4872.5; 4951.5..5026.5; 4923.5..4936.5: -0.4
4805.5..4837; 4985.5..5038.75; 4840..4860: 0.6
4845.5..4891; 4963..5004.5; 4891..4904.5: -0.7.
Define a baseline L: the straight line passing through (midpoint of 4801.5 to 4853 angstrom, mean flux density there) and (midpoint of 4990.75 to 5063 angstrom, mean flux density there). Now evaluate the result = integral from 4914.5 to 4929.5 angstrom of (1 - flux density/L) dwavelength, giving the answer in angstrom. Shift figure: 0.7 angstrom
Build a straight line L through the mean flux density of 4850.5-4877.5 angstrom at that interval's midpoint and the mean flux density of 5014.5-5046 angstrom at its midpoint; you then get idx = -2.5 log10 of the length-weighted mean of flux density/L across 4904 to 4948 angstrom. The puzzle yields -0.07 mag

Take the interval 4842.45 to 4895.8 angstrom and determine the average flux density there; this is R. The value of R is 72.7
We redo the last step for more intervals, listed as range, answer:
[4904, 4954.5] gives 75.9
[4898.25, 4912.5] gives 76.7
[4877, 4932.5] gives 75.1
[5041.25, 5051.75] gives 73.9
